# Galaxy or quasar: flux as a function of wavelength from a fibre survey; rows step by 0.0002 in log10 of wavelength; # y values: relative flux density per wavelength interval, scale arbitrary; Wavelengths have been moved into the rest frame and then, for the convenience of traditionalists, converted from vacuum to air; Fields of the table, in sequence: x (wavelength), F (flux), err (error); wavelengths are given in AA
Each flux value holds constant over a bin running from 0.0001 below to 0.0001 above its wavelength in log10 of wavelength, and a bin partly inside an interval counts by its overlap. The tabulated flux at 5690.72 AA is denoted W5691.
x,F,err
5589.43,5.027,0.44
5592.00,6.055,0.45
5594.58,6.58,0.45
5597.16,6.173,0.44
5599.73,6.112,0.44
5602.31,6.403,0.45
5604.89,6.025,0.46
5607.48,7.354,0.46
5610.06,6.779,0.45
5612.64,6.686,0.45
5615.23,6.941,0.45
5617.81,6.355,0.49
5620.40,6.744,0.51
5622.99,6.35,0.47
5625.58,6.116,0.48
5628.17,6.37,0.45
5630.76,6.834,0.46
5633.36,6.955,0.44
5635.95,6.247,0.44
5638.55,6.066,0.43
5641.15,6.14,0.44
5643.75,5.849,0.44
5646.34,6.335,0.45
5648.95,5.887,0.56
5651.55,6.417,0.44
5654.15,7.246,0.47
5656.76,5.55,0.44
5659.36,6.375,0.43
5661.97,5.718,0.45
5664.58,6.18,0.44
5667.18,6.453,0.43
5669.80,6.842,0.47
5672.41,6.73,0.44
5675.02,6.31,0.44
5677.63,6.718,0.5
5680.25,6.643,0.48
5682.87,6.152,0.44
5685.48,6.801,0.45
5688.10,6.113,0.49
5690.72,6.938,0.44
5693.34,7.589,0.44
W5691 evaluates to 6.938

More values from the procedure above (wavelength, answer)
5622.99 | 6.35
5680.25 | 6.643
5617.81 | 6.355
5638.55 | 6.066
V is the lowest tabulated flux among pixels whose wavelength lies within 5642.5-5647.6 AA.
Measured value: 5.849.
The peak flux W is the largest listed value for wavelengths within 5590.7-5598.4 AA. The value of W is 6.58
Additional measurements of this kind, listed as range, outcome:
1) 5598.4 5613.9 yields 7.354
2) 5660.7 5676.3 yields 6.842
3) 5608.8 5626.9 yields 6.941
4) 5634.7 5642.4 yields 6.247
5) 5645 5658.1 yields 7.246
